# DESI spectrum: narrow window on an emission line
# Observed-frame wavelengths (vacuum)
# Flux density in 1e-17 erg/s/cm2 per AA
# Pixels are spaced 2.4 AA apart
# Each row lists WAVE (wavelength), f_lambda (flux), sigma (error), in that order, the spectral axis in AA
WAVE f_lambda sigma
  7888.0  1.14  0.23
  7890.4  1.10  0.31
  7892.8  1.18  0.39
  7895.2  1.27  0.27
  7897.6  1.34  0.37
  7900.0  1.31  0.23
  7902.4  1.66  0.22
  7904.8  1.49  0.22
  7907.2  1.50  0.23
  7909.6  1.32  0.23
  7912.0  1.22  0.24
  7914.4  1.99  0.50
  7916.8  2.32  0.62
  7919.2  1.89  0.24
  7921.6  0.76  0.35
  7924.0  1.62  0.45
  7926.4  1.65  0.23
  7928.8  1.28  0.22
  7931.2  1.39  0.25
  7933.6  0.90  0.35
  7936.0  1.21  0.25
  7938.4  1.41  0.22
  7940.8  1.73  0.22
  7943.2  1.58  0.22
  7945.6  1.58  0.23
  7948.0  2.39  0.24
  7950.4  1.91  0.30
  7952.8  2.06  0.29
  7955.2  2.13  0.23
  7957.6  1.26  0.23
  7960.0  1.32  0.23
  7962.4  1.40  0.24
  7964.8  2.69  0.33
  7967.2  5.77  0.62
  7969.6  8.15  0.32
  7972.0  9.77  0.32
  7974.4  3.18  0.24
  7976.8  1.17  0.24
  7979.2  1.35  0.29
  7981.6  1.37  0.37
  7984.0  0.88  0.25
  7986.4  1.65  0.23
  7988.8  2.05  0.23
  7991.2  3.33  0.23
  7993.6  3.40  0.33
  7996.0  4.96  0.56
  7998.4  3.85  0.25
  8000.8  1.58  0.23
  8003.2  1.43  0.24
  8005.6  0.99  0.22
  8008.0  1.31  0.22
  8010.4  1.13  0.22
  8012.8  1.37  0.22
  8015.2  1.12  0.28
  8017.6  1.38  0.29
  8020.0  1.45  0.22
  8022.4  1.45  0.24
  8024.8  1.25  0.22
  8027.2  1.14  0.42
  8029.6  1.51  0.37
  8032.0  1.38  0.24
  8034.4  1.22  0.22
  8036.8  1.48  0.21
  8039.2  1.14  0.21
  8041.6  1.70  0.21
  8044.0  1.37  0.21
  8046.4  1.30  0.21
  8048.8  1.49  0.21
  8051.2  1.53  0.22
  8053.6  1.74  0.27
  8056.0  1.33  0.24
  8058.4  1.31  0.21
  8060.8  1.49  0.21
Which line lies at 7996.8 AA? [N II]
